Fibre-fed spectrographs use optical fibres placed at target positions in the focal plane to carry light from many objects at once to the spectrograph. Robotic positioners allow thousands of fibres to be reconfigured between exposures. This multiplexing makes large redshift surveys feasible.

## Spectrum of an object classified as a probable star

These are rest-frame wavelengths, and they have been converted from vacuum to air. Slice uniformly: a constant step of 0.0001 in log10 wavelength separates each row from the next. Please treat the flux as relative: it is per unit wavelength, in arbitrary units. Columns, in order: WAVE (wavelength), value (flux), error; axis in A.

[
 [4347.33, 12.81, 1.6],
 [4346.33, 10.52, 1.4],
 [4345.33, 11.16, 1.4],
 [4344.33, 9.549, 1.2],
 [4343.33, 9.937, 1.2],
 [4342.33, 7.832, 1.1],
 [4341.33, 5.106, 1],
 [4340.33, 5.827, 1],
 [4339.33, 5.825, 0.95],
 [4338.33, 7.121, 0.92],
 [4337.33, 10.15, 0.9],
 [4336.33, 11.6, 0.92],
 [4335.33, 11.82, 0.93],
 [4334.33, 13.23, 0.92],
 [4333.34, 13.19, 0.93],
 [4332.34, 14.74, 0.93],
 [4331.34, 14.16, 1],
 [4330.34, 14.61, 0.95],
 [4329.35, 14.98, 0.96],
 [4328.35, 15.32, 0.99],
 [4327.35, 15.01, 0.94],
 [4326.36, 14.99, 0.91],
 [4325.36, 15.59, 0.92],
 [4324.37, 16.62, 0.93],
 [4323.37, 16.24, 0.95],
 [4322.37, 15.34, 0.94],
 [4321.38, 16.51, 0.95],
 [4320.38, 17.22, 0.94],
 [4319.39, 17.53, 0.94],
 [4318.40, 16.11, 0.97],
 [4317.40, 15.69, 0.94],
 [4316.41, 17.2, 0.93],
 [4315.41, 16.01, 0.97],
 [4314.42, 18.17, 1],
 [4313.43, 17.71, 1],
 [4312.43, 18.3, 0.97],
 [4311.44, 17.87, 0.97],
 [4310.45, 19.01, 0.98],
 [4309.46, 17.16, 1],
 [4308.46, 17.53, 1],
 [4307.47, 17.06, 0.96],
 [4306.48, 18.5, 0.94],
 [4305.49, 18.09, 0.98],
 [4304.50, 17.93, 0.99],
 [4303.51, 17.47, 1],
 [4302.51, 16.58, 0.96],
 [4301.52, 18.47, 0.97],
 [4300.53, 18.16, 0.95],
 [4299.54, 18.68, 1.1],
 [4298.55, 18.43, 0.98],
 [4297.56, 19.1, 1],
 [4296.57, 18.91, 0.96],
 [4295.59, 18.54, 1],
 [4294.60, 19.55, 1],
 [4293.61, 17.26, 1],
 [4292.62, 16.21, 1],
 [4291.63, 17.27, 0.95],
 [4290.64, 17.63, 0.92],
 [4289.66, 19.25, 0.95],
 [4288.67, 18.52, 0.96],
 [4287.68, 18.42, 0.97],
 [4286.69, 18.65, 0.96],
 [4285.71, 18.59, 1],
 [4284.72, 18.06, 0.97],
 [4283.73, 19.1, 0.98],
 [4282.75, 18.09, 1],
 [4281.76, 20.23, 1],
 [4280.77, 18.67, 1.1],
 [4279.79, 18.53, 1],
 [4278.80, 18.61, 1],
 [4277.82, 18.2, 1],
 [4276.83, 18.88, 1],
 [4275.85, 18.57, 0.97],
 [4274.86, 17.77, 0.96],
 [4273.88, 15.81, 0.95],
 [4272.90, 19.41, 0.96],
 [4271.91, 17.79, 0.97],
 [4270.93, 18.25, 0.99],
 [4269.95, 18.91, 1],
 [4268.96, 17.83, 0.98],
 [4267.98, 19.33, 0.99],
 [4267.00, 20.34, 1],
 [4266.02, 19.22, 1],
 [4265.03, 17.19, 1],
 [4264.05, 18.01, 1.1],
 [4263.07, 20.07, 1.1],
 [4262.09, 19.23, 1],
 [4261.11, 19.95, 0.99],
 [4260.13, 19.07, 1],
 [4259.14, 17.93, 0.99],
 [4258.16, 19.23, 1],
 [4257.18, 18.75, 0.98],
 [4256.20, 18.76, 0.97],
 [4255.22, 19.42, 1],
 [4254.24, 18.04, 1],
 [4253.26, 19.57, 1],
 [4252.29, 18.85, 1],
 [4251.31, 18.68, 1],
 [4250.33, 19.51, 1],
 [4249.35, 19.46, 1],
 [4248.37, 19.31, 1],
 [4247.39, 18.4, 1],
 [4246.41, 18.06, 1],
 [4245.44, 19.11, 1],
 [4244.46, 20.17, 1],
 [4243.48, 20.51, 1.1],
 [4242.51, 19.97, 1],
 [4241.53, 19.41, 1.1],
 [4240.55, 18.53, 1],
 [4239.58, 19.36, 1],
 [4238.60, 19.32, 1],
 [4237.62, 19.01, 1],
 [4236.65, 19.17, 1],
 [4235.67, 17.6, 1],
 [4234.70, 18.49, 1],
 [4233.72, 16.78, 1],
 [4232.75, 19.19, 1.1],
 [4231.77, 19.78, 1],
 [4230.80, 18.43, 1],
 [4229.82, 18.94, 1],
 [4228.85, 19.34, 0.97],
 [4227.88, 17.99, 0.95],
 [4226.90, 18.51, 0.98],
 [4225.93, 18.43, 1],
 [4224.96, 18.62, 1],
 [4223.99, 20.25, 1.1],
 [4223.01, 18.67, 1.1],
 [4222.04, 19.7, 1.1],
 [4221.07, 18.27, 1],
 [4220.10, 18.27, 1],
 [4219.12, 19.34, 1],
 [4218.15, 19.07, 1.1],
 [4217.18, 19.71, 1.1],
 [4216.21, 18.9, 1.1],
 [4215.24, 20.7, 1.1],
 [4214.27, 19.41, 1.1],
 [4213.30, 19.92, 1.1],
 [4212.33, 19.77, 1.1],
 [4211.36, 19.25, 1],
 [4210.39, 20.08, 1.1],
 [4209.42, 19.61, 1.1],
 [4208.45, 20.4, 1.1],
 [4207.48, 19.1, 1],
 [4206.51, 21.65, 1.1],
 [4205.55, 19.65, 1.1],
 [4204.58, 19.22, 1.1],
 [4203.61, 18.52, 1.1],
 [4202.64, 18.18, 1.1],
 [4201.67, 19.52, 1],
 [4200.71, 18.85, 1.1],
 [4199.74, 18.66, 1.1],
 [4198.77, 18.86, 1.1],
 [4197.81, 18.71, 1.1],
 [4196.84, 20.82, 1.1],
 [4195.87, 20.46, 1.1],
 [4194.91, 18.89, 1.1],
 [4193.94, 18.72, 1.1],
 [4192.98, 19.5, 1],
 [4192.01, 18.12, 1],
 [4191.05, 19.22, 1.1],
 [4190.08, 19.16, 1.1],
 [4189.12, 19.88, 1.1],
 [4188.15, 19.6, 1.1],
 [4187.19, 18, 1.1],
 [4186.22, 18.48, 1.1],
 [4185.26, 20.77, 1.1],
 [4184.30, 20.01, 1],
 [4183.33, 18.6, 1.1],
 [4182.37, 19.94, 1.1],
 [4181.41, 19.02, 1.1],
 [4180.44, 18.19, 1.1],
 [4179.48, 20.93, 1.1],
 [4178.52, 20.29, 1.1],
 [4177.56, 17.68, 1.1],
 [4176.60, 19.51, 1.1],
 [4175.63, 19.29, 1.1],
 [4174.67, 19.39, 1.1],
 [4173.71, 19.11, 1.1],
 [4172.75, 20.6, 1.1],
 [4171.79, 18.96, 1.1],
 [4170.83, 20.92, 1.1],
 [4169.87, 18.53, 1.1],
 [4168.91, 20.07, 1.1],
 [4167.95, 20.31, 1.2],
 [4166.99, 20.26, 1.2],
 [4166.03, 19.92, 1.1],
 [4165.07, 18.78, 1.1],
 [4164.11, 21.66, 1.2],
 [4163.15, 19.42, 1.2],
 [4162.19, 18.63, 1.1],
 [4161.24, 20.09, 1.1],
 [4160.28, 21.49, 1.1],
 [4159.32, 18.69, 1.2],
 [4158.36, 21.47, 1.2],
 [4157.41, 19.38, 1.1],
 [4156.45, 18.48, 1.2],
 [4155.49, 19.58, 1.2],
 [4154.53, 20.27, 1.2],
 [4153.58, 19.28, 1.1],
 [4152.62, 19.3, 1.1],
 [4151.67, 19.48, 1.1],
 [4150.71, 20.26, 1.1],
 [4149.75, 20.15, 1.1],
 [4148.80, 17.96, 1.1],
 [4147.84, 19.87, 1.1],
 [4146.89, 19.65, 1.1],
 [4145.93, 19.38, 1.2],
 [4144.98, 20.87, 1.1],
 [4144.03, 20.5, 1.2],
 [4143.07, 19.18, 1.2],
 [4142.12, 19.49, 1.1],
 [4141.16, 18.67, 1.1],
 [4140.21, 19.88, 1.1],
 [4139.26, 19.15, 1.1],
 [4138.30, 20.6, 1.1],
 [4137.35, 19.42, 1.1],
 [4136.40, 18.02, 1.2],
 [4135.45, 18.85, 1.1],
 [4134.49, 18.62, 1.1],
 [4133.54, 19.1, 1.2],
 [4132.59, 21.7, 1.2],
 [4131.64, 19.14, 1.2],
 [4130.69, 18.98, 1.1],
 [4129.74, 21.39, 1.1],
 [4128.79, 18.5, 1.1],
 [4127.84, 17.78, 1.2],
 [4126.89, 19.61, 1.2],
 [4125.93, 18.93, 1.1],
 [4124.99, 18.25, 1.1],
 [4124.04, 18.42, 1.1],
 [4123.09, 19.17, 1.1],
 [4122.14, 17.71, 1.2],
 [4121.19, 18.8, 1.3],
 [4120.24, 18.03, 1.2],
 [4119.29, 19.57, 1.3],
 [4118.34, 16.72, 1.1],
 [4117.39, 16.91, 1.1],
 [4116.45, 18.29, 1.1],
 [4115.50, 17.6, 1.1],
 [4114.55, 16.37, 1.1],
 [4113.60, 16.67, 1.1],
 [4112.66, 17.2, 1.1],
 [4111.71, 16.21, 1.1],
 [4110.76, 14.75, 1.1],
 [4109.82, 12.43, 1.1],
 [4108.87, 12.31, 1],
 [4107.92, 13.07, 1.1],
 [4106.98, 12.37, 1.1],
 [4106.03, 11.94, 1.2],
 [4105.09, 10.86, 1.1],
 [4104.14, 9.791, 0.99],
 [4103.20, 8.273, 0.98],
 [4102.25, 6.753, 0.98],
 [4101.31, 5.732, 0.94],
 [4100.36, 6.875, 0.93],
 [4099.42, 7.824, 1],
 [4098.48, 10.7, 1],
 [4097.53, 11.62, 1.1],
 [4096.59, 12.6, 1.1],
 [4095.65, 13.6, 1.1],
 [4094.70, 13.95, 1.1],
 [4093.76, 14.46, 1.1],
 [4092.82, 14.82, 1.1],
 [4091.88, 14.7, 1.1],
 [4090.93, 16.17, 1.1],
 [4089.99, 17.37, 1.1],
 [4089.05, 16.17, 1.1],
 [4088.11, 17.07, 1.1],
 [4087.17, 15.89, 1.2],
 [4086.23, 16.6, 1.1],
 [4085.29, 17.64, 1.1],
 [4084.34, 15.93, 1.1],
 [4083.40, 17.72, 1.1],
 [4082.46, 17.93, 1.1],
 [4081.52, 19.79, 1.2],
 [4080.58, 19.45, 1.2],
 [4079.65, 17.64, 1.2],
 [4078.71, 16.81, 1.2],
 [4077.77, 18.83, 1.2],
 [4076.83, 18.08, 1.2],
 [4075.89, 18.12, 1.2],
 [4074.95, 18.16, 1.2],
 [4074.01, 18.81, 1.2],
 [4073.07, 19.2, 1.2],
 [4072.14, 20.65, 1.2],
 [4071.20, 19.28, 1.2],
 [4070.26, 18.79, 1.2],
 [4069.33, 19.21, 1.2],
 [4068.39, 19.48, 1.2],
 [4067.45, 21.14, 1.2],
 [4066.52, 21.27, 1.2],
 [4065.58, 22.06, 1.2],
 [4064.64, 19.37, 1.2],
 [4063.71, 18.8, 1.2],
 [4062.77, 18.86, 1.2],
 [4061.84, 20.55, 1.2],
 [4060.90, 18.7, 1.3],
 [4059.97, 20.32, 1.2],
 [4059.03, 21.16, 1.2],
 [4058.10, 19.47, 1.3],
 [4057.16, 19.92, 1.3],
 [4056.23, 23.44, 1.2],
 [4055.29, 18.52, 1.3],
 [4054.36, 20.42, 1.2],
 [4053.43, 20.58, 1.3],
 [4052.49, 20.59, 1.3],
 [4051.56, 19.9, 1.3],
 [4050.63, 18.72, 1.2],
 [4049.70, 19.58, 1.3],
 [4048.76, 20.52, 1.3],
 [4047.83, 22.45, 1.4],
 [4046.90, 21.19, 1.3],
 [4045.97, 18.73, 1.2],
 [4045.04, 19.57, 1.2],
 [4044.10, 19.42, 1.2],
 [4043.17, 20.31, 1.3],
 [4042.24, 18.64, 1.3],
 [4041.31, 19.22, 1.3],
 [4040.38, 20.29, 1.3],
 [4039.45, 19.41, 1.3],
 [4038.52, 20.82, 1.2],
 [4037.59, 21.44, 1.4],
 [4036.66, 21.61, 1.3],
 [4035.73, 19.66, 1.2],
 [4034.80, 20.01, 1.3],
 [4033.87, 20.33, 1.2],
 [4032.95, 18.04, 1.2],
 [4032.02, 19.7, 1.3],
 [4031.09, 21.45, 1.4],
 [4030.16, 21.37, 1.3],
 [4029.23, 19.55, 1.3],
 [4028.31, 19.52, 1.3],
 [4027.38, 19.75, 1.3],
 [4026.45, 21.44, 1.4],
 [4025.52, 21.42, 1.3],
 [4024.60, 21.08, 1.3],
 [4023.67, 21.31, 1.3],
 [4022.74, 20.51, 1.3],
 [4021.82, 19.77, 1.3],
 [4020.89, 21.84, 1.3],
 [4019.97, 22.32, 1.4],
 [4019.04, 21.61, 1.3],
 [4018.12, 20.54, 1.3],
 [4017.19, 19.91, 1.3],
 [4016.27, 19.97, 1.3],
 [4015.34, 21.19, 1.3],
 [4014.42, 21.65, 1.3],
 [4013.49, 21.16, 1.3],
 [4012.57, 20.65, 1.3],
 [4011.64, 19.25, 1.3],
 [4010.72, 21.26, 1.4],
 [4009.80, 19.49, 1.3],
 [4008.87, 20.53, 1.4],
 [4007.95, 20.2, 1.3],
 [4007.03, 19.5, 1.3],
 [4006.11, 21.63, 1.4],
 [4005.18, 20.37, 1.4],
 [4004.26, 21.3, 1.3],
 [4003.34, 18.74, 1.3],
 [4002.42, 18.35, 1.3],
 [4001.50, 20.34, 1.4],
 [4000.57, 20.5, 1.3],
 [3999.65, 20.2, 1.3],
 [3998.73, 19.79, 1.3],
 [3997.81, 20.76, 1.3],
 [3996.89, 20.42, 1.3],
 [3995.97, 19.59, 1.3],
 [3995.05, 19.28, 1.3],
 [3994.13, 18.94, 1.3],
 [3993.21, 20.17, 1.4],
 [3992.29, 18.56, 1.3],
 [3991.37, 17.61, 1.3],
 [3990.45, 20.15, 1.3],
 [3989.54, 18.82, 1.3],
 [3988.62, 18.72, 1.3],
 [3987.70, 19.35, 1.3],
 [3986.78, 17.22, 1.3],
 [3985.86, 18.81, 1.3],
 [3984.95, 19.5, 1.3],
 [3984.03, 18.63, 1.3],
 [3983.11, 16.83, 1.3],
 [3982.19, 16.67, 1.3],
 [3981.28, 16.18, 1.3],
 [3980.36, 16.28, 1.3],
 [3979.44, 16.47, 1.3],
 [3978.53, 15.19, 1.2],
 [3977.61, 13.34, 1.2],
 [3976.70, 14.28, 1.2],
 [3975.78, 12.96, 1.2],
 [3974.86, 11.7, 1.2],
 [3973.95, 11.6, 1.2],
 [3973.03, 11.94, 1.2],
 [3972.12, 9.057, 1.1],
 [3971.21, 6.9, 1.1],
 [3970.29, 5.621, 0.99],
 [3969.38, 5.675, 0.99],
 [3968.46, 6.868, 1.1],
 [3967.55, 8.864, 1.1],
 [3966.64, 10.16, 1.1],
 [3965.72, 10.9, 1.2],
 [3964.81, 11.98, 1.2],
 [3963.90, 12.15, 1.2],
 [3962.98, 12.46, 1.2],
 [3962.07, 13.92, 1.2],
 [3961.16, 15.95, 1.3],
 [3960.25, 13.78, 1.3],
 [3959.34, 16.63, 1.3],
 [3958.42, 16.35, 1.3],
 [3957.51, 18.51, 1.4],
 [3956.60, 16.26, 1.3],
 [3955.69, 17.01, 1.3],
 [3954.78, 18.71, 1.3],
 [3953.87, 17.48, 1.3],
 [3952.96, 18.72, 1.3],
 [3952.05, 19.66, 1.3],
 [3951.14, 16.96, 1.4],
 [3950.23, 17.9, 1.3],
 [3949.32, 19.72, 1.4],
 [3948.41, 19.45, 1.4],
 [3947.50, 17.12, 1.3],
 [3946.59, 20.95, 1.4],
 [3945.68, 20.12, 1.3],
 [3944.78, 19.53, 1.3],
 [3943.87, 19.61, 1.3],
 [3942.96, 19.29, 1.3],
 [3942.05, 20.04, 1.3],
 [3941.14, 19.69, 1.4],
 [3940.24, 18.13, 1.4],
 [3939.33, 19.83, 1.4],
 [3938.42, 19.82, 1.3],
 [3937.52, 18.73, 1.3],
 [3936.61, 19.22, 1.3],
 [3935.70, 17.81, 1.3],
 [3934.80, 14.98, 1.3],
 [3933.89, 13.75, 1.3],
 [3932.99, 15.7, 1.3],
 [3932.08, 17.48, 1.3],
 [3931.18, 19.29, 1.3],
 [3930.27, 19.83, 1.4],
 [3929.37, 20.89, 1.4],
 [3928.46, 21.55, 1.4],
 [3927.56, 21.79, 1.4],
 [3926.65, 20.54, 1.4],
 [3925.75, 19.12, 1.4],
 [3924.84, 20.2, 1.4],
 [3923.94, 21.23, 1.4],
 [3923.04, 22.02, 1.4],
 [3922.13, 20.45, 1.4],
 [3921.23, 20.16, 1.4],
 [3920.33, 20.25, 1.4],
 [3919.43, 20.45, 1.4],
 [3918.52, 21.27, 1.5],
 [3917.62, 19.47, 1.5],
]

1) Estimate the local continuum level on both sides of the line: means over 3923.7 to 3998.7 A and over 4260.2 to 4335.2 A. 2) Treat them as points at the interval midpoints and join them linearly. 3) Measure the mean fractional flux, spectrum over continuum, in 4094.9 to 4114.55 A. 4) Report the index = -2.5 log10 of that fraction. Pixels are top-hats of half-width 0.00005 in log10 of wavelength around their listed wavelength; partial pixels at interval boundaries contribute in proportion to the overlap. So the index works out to 0.41 mag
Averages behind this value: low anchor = 16.8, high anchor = 17.6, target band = 11.7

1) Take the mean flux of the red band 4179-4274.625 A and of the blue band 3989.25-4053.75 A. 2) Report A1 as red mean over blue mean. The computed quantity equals 0.9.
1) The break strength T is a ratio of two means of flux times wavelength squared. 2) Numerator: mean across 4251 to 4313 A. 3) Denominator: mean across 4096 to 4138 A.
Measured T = 1.28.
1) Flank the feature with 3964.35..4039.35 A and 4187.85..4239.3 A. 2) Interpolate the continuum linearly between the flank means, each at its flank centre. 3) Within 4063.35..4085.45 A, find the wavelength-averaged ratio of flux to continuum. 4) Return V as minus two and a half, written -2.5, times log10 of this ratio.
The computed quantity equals -0.03 mag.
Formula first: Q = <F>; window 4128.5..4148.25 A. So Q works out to 19.6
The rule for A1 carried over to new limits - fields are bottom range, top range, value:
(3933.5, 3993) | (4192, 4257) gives 1.20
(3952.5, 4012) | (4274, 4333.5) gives 1.06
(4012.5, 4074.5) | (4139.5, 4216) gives 0.96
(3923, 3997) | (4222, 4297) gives 1.12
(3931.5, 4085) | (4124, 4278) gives 1.05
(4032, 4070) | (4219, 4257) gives 0.94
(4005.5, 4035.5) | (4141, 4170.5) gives 0.96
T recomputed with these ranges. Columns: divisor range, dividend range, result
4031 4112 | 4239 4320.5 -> 1.18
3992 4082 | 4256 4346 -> 0.94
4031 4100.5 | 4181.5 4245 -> 1.12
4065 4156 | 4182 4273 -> 1.18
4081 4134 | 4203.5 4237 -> 1.30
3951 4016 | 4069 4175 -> 1.12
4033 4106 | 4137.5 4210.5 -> 1.17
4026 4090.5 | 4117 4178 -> 1.04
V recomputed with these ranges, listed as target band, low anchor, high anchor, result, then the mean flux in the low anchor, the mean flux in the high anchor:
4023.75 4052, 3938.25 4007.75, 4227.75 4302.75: -0.18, 16.7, 18.7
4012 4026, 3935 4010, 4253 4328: -0.22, 16.9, 18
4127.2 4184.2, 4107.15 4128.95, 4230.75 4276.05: -0.12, 17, 18.8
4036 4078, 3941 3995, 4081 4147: -0.23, 15.8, 16.3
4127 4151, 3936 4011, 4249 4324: -0.11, 17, 18.2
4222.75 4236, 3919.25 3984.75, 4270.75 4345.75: -0.15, 16.5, 16.1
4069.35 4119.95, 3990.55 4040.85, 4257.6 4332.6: 0.27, 20.3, 17.8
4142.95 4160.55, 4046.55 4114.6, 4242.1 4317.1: -0.14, 16.7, 18.5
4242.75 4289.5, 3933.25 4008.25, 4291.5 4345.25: -0.21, 16.8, 15.3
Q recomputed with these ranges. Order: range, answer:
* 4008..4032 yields 20.7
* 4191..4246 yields 19.2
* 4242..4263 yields 19.2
